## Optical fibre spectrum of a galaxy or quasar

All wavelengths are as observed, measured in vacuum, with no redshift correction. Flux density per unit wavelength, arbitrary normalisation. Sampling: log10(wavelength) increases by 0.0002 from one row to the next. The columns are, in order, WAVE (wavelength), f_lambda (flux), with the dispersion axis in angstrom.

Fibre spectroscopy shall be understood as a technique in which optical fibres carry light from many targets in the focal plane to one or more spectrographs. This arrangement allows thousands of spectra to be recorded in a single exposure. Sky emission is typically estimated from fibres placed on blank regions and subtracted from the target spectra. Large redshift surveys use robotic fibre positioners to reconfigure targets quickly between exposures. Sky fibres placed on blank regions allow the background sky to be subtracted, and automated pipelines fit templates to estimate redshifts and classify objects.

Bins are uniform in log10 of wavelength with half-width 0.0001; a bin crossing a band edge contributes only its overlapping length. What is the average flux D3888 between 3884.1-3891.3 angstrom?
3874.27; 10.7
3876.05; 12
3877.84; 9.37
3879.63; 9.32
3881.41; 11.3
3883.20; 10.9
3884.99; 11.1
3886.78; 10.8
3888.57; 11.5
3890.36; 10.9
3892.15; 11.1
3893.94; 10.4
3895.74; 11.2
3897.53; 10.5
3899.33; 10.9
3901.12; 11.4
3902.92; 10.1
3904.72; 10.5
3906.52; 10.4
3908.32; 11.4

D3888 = 11.1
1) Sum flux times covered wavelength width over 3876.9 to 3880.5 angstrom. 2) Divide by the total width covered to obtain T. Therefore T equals 9.35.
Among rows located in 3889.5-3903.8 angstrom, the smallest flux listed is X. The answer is 10.1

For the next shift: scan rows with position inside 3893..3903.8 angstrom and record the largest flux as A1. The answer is 11.4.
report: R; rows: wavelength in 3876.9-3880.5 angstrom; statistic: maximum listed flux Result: 9.37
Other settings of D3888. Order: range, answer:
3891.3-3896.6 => 10.9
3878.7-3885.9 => 10.6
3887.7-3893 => 11.2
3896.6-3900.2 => 10.7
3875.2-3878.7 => 10.7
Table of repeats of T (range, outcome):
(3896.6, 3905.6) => 10.7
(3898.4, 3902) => 11.1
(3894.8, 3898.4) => 10.8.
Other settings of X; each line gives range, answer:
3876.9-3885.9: 9.32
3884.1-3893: 10.8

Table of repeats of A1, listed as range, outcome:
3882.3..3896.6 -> 11.5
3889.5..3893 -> 11.1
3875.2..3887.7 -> 12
